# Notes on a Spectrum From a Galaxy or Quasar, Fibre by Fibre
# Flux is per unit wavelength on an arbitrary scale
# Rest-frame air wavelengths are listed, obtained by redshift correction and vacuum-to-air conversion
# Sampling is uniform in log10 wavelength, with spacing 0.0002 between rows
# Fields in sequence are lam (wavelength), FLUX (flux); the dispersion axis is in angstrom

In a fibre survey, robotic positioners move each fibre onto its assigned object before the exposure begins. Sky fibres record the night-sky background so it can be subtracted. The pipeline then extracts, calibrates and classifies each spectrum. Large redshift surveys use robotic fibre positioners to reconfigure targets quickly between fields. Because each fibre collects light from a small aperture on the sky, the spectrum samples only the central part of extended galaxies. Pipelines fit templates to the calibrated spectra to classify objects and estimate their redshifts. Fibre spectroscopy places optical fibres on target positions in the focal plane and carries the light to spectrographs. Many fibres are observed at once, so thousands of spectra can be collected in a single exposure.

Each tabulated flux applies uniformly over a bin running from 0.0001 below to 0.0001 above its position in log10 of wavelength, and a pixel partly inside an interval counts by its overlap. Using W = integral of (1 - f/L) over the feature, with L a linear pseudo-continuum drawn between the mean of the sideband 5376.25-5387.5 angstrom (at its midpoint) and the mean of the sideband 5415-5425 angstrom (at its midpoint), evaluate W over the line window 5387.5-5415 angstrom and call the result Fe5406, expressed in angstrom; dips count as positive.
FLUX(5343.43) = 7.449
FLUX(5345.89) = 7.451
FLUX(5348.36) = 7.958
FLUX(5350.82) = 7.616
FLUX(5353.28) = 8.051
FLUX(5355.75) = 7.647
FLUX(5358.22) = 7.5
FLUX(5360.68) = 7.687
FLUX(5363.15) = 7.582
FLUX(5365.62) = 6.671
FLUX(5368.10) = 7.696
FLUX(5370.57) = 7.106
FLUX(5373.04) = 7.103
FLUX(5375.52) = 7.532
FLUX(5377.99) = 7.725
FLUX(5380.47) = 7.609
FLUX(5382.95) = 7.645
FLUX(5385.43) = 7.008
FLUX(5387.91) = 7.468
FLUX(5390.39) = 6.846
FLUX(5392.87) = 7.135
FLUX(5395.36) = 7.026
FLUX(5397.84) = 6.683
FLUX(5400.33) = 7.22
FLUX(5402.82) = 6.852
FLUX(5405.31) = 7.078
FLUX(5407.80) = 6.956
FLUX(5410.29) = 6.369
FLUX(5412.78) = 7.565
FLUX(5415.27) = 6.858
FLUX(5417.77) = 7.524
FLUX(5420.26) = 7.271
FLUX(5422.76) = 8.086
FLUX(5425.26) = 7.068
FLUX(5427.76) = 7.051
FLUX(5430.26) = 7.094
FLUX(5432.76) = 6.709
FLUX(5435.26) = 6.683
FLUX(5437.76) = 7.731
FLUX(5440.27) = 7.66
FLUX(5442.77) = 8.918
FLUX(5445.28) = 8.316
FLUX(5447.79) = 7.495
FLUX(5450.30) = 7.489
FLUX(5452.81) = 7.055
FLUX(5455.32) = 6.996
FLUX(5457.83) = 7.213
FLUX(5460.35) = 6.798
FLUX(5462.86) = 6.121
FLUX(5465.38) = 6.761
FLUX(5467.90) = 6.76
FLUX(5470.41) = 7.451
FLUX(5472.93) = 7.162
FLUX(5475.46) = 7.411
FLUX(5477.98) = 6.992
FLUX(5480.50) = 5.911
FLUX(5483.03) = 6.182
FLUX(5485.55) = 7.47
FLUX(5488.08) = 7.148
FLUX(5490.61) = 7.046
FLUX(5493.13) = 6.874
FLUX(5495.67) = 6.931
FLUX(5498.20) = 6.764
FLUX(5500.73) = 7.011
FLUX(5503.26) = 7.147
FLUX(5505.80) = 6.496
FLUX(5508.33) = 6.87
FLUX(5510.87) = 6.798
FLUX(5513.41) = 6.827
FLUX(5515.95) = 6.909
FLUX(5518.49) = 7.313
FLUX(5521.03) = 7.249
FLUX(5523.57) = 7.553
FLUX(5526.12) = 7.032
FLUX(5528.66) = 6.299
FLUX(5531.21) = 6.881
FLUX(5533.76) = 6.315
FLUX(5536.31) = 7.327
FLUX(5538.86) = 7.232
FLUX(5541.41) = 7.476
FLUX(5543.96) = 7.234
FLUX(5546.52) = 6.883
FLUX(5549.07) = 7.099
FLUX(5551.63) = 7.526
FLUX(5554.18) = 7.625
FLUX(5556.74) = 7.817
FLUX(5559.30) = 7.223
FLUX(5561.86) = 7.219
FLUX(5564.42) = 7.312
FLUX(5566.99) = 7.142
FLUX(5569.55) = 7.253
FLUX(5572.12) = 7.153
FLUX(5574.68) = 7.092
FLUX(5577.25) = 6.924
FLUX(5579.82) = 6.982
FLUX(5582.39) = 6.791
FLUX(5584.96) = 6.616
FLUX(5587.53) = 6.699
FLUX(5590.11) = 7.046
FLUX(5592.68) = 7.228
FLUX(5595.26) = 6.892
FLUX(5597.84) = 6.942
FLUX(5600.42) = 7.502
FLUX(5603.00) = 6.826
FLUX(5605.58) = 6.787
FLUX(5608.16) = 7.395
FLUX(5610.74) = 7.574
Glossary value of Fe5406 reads 1.75 angstrom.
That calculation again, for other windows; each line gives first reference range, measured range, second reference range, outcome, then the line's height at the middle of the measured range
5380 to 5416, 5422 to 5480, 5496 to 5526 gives -1.6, 7.04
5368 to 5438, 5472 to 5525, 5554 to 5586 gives 1.6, 7.16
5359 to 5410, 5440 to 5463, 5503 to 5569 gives -0.9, 7.17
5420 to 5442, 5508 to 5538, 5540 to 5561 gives 1.6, 7.34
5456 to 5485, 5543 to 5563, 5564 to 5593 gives -1.1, 6.96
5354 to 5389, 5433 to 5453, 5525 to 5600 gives -1.0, 7.3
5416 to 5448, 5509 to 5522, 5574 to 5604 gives 0.4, 7.21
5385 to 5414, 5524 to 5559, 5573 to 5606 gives -0.9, 6.97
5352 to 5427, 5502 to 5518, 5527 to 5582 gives 0.7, 7.18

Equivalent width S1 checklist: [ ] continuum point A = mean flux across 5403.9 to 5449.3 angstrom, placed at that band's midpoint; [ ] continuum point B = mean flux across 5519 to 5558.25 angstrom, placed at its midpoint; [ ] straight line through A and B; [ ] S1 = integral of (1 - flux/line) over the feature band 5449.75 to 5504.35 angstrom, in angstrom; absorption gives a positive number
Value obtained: 2.6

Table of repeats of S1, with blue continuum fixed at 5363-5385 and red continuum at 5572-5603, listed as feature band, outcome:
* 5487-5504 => 0.4 angstrom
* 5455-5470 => 0.9 angstrom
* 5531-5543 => 0.0 angstrom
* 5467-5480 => 0.2 angstrom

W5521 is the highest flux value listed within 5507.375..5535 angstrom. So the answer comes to 7.553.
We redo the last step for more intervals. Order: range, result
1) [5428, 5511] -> 8.918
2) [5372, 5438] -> 8.086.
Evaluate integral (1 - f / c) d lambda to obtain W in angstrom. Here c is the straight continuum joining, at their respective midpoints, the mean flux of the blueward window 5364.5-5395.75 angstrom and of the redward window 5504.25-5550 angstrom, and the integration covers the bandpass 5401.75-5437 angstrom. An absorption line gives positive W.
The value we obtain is 0.5 angstrom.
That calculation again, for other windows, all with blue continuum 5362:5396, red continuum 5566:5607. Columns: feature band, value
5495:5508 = 0.5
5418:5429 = -0.2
